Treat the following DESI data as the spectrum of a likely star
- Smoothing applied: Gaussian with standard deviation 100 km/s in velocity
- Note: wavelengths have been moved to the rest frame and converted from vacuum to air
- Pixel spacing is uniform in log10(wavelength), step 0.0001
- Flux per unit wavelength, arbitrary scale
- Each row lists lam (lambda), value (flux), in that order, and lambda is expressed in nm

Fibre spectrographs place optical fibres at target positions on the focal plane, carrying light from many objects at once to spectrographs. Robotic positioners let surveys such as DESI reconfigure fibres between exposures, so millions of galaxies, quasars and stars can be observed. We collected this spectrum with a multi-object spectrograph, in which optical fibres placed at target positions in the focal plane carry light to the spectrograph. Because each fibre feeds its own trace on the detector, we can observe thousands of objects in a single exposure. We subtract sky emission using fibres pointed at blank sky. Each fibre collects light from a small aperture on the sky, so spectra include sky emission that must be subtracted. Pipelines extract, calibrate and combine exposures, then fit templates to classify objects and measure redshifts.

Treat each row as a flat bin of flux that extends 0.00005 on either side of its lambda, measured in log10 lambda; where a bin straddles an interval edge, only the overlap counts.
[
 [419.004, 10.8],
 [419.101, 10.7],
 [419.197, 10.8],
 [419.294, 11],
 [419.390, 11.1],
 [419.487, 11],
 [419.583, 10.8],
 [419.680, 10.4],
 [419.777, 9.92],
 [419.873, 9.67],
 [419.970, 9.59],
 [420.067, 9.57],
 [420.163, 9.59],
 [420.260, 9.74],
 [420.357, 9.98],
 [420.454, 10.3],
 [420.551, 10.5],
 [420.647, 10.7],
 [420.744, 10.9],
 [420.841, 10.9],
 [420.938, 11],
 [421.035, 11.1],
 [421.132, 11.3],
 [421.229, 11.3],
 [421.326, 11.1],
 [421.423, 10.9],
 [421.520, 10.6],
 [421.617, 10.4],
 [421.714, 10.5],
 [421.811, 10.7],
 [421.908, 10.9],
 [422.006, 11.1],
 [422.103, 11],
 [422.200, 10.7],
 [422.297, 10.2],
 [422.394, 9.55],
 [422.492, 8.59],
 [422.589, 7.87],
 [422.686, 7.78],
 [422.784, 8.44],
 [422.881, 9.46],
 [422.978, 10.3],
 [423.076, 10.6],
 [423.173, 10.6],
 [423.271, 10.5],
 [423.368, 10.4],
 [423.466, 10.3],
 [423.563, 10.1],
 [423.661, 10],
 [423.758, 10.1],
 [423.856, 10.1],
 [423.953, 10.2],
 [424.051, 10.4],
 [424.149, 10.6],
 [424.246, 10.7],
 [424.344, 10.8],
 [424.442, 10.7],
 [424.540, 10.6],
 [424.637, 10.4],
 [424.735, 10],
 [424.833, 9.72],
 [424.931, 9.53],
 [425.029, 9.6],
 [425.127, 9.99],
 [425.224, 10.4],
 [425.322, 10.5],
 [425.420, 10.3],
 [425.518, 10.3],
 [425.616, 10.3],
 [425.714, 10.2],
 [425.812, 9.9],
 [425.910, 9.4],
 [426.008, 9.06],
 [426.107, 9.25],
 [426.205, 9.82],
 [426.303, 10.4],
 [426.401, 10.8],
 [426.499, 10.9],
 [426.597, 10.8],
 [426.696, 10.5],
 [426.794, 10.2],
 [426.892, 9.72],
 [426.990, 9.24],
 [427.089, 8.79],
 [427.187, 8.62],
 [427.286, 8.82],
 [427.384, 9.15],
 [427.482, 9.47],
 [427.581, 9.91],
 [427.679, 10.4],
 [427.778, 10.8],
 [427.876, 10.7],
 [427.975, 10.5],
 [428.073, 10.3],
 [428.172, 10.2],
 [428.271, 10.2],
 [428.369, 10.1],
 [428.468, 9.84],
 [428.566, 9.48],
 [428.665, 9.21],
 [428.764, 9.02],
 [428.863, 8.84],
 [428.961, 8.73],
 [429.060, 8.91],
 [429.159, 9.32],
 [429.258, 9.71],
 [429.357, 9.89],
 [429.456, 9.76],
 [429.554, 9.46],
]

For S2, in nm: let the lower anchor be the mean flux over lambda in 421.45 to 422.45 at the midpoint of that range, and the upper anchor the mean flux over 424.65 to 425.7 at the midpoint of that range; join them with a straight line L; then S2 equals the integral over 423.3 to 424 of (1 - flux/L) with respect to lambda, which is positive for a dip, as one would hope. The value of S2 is 0.01 nm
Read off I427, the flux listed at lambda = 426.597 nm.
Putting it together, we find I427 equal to 10.8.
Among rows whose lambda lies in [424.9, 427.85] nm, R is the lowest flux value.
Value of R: 8.62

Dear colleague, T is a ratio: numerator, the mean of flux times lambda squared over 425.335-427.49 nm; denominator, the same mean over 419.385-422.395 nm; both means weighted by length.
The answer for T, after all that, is 0.96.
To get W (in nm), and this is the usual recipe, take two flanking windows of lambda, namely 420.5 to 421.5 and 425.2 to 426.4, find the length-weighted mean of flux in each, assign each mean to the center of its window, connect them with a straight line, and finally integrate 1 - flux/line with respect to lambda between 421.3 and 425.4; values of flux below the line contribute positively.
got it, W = 0.13 nm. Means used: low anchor 11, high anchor 10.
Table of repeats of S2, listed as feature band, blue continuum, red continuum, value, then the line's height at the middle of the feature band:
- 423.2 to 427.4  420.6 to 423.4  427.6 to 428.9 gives 0.03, 10.1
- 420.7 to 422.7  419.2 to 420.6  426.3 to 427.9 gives -0.05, 10.2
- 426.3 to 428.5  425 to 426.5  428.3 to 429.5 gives -0.07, 9.72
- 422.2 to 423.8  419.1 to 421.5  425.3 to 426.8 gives 0.10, 10.4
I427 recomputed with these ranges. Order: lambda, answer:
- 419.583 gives 10.8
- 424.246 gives 10.7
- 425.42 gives 10.3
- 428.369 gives 10.1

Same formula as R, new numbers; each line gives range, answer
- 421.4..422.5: 8.59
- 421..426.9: 7.78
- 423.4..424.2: 10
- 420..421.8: 9.57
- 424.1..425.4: 9.53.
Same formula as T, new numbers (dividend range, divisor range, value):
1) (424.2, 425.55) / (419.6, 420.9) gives 1.03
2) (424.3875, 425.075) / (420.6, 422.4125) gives 0.95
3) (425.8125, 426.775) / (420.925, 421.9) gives 0.95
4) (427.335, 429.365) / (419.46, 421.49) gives 0.96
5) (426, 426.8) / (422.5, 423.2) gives 1.13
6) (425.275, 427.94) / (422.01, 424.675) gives 1.00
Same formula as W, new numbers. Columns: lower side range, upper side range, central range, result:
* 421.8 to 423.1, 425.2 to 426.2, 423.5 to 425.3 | -0.07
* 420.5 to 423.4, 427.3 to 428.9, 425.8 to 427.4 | 0.04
